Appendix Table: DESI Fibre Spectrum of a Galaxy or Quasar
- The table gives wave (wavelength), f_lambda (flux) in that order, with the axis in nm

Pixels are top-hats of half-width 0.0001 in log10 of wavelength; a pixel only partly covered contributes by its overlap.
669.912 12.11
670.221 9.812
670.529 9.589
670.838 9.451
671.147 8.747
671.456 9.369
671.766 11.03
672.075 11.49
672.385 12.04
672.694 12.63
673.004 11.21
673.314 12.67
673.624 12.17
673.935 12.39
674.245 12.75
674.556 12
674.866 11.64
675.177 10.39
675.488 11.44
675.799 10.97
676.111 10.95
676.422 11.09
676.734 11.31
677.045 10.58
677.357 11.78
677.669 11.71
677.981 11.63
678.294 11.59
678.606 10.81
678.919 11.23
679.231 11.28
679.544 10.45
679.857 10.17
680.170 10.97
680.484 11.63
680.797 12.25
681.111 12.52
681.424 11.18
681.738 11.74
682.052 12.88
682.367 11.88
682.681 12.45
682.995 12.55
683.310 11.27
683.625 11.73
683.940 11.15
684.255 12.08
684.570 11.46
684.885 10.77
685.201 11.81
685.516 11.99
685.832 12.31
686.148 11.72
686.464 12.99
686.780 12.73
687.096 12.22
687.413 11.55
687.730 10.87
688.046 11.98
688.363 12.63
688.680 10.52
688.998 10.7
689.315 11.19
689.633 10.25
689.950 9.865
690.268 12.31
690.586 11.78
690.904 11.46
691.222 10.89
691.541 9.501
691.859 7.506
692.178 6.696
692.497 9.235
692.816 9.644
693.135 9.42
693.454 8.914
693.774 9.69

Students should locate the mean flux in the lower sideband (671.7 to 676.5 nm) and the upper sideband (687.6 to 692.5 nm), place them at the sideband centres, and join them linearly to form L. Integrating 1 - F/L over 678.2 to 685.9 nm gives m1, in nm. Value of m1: -0.35 nm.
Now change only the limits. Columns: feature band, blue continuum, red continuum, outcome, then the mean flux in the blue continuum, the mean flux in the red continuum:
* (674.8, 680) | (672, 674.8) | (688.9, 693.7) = 0.244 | 12.2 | 9.94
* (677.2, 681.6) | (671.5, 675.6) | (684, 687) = 0.183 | 11.8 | 12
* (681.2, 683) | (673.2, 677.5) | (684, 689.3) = -0.065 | 11.6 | 11.7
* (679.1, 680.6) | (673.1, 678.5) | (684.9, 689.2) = 0.101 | 11.6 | 11.8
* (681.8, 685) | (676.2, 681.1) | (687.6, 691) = -0.165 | 11.3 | 11.2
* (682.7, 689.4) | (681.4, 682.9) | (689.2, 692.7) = -0.335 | 12.1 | 10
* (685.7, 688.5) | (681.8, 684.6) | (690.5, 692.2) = -0.306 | 12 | 9.78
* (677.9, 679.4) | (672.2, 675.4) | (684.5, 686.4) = 0.075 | 12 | 11.8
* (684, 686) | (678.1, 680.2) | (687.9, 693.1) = -0.201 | 10.9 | 10.4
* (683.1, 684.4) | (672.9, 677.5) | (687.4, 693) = -0.080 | 11.6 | 10.4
